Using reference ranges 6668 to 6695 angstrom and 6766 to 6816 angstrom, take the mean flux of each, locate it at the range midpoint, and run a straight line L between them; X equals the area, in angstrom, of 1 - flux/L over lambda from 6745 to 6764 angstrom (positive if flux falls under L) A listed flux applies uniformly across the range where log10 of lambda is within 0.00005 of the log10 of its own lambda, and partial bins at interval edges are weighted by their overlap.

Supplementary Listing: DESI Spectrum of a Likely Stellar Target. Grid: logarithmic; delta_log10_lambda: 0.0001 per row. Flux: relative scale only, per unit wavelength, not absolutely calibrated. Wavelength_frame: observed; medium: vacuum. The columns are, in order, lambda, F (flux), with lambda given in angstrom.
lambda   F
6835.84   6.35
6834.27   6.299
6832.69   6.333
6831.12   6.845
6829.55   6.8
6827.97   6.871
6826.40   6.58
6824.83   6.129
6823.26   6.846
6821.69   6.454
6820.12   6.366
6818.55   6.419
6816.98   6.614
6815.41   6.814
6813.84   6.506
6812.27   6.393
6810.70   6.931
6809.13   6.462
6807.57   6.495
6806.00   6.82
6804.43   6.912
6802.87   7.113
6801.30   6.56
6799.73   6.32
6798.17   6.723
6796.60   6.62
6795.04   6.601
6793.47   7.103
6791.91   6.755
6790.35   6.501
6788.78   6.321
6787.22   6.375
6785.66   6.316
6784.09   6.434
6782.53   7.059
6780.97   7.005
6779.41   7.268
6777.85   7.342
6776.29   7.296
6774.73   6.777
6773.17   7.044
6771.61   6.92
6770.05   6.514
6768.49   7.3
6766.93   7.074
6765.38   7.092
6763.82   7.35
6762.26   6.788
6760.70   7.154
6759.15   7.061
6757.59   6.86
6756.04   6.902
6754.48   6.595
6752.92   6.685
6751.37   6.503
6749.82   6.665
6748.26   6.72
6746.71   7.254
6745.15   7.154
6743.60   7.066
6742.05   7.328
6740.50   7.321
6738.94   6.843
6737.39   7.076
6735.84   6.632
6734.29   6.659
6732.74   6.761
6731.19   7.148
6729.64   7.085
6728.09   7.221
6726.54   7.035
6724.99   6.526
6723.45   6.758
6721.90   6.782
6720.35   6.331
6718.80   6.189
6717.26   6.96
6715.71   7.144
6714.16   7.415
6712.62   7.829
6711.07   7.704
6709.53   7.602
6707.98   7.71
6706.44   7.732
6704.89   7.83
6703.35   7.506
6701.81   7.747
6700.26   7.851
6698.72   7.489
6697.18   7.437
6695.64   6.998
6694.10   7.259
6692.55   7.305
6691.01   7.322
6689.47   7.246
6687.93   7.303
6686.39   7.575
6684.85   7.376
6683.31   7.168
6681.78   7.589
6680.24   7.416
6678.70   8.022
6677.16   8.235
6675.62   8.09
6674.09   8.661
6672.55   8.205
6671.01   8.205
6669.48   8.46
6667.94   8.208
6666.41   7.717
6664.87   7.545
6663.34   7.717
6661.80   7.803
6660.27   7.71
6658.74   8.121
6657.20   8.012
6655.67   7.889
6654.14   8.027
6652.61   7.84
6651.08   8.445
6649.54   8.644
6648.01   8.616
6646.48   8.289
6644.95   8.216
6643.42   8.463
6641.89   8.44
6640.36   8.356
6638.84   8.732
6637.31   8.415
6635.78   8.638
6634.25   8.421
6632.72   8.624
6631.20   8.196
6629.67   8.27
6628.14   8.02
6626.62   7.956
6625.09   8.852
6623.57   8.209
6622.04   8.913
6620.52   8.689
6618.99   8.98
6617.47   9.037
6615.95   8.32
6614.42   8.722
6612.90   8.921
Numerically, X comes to 0.58 angstrom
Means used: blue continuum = 7.74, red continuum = 6.77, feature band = 6.87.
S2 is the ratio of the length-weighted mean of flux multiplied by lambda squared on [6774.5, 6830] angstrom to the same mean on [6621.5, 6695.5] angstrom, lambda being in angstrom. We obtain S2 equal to 0.87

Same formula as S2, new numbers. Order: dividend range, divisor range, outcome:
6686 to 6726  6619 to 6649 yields 0.88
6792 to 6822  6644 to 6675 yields 0.86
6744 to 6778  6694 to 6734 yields 0.98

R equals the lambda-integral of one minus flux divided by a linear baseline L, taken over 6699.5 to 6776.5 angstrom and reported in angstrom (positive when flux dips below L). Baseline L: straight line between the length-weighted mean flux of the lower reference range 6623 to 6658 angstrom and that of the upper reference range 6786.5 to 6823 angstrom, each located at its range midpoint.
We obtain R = 2.6 angstrom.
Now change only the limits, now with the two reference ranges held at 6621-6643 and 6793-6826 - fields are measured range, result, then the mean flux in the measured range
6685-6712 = 0.9 angstrom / 7.5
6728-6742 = 0.8 angstrom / 6.98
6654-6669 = 0.5 angstrom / 7.88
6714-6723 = 0.9 angstrom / 6.75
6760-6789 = 0.2 angstrom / 6.93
